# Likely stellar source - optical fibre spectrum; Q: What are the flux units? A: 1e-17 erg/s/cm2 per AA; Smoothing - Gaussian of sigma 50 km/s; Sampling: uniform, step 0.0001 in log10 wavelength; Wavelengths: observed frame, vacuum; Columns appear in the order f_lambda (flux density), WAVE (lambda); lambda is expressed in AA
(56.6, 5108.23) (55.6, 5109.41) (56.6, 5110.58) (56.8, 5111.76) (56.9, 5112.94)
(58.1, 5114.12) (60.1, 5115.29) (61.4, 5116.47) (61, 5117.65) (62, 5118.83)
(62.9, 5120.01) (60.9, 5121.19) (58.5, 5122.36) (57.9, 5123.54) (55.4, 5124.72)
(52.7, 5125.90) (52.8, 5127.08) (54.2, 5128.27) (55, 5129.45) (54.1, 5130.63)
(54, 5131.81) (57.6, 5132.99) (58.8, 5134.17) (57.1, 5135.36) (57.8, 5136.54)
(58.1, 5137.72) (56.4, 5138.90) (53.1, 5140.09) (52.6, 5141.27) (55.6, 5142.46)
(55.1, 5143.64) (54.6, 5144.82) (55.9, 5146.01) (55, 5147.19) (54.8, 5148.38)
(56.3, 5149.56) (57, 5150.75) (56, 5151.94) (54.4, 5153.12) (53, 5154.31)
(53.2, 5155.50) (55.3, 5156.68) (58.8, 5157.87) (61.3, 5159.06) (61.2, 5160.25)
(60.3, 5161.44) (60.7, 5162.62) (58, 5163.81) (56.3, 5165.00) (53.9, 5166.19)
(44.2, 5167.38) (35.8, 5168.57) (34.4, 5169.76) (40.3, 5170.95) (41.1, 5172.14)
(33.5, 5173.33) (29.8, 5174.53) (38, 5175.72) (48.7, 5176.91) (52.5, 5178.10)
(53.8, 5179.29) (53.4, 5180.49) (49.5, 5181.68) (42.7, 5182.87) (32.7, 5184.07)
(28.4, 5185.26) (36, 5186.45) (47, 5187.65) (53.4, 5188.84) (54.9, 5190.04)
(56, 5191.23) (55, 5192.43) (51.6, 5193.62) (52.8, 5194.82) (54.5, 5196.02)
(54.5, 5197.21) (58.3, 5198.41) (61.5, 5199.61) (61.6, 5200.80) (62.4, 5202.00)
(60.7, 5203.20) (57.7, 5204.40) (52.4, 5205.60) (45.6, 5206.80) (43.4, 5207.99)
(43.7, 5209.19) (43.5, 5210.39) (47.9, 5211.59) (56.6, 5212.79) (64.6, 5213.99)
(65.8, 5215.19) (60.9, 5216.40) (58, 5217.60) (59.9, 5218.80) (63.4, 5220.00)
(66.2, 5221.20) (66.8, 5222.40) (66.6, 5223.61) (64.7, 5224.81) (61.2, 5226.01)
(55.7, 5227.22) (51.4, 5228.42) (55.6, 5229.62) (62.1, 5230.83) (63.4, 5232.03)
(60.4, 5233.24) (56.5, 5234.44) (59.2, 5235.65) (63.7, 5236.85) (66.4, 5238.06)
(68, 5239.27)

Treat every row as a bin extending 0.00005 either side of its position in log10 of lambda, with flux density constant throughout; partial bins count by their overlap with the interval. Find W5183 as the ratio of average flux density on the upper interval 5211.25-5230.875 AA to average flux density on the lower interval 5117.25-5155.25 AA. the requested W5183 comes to 1.1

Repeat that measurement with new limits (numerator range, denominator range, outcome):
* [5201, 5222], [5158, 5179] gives 1.17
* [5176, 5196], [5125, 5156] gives 0.87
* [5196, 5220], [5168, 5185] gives 1.34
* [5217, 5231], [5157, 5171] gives 1.16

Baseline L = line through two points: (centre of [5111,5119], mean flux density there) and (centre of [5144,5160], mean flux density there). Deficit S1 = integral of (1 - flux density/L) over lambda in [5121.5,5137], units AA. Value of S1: 0.5 AA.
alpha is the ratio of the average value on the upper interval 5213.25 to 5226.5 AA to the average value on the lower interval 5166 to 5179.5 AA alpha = 1.53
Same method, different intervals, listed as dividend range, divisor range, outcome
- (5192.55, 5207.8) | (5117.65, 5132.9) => 0.98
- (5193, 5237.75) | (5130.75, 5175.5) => 1.10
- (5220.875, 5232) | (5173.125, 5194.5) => 1.34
